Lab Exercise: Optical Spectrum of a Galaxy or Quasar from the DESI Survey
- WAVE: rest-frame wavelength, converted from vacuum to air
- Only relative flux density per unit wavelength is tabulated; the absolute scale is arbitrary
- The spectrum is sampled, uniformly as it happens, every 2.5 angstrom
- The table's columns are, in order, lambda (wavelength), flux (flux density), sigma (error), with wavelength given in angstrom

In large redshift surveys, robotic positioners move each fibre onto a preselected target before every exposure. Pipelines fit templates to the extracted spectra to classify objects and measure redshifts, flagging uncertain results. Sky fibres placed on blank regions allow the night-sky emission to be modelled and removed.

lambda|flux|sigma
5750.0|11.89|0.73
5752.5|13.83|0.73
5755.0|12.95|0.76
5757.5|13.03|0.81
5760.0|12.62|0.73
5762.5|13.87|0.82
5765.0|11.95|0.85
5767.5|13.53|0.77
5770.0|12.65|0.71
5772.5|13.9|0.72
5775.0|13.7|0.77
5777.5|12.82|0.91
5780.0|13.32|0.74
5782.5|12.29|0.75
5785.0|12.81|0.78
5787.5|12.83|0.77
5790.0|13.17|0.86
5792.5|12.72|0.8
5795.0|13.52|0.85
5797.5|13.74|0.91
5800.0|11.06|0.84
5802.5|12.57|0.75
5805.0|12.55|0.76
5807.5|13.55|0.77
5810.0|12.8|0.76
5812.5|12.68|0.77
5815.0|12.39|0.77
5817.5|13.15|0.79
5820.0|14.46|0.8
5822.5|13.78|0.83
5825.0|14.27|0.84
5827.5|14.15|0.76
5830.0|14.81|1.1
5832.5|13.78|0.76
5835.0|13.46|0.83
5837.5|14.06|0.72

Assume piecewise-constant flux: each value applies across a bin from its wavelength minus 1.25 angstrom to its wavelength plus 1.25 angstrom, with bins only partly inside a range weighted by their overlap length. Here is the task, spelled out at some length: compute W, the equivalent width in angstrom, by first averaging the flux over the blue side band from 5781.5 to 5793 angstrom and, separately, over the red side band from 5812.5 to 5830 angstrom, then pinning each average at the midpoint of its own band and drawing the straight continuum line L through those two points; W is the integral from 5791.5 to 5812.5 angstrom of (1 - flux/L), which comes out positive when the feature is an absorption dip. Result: 0.6 angstrom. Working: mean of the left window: 12.8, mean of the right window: 13.7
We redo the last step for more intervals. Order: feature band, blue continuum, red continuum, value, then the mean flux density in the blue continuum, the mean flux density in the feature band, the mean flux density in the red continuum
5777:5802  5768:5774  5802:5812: 0.5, 13.3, 12.8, 12.9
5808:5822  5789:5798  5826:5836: 0.6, 13.3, 13.2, 14.1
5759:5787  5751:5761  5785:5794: -0.1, 13.1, 13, 12.9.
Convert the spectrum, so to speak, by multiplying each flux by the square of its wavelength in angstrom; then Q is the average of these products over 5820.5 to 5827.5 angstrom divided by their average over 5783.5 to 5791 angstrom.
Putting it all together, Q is 1.1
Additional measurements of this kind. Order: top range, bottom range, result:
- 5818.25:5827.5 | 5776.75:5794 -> 1.11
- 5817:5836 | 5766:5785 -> 1.09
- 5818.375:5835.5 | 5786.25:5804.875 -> 1.12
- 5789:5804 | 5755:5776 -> 0.98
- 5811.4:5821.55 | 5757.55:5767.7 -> 1.04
